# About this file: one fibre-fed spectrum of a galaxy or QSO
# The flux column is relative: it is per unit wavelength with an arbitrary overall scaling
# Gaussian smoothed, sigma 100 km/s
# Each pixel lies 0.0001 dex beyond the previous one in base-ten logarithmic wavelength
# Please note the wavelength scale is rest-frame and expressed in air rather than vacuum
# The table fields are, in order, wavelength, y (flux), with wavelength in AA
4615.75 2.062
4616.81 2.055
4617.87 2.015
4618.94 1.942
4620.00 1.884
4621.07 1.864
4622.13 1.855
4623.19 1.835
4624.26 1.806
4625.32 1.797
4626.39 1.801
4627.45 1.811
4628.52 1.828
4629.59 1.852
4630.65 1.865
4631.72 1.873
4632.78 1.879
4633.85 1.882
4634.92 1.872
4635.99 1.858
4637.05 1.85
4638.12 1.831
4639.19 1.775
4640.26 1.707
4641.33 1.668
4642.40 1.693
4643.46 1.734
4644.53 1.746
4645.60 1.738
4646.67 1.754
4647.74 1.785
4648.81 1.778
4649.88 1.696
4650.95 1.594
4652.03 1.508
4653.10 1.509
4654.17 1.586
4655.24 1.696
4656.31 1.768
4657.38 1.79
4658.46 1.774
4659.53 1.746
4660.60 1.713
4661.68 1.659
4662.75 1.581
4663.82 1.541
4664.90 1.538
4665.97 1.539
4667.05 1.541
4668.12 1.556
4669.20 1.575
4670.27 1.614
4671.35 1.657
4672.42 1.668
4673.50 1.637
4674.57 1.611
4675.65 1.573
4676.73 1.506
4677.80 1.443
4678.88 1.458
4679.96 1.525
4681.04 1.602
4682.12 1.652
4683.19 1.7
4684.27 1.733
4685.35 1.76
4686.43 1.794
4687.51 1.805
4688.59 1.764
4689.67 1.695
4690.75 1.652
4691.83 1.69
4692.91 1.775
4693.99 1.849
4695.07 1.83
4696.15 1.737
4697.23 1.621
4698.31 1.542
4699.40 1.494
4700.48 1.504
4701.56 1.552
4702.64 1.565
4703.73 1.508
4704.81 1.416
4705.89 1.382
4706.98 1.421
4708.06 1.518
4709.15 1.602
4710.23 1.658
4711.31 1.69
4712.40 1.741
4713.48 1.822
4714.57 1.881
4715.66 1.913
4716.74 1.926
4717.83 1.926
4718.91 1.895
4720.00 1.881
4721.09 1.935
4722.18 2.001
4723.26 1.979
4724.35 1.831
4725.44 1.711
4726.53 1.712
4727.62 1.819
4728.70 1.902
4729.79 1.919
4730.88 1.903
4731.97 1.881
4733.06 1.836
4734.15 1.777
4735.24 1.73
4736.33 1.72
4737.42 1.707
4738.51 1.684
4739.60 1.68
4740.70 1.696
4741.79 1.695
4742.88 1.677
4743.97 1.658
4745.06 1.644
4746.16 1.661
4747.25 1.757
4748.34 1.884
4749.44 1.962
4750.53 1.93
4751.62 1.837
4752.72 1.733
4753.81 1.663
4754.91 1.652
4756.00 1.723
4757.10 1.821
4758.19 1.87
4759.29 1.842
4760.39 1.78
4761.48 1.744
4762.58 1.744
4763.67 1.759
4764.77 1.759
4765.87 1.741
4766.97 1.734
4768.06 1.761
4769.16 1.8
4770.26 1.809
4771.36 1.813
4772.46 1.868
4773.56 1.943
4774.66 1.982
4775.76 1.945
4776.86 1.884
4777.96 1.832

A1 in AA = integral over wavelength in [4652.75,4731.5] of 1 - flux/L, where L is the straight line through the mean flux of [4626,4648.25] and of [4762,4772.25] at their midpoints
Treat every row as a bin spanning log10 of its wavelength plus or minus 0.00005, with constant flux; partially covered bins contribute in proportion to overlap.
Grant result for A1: 4.5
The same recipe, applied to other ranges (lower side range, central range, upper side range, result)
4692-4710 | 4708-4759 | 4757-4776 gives -2.80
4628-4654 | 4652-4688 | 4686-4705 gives 1.60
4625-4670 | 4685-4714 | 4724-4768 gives 1.71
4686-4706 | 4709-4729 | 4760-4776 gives -1.63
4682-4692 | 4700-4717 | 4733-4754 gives 1.07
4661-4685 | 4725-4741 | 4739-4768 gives -0.63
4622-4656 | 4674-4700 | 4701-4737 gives 1.49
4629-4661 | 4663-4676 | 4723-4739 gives 1.32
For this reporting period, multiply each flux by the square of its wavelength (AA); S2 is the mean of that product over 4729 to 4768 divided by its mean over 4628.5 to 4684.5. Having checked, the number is 1.09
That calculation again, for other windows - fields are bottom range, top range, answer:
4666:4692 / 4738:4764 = 1.11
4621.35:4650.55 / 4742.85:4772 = 1.04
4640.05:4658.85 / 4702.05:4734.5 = 1.07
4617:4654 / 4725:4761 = 1.04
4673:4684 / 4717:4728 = 1.21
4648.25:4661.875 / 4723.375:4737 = 1.12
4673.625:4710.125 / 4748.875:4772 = 1.14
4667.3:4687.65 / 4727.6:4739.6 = 1.14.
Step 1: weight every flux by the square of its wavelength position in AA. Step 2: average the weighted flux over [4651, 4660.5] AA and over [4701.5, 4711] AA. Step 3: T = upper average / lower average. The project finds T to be 0.93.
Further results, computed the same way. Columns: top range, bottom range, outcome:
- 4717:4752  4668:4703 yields 1.12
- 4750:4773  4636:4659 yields 1.09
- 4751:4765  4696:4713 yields 1.16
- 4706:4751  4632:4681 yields 1.10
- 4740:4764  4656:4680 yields 1.13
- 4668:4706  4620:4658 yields 0.94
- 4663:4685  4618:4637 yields 0.87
